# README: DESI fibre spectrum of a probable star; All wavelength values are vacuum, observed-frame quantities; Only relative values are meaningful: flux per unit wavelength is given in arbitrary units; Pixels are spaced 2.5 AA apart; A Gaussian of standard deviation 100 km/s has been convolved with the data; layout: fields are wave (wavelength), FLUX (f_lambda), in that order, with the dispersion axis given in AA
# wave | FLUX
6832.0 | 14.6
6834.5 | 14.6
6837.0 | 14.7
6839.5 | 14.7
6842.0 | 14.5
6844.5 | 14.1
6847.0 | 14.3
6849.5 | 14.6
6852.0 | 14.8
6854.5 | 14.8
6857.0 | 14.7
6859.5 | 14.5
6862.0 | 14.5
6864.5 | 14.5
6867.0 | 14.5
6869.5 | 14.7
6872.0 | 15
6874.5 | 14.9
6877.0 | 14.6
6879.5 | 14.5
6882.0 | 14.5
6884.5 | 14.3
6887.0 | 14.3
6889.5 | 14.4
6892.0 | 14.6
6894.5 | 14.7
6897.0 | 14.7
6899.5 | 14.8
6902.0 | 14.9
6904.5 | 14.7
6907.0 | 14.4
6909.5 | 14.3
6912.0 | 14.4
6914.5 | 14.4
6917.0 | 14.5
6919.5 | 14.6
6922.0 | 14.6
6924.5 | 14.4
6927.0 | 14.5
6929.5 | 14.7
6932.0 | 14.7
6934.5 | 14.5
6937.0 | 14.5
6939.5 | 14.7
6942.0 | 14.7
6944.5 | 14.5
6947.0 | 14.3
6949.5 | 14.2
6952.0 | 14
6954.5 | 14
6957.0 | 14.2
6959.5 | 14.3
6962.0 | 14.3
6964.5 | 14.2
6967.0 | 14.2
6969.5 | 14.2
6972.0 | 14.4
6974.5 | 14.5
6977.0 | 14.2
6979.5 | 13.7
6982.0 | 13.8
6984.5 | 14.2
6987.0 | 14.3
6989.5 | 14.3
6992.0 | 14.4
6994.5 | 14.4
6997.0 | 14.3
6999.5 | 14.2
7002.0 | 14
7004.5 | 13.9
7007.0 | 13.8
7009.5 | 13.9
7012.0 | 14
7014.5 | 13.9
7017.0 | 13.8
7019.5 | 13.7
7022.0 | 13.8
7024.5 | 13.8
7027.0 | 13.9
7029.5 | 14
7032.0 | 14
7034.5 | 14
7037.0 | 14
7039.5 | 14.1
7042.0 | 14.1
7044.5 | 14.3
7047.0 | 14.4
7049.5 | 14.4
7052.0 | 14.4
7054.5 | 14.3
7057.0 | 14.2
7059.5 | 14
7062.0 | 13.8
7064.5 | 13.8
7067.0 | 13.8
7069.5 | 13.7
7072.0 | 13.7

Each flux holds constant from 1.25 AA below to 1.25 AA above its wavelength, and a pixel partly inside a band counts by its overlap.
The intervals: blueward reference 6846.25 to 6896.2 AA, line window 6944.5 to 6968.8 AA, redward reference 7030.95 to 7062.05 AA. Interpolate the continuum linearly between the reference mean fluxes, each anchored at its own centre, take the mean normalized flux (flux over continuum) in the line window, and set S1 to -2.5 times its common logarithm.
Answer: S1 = 0.01 mag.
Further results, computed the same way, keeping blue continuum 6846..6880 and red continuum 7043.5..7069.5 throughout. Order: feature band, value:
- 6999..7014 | 0.02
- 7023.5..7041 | 0.02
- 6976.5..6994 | 0.01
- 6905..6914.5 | 0.01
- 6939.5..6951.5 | 0.00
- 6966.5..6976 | 0.00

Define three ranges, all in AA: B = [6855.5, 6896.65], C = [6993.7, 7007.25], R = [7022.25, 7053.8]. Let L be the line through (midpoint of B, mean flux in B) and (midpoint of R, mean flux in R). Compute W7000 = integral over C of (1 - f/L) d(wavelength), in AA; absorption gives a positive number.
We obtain 0.1 AA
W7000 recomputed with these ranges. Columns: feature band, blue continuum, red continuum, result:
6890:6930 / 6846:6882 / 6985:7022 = -0.3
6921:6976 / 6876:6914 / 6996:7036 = -0.5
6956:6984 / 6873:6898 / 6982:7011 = 0.1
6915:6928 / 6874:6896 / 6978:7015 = -0.1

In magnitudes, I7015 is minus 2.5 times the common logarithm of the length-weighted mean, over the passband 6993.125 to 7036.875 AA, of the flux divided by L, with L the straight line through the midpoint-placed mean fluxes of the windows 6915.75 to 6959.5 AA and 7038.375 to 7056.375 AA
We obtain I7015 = 0.03 mag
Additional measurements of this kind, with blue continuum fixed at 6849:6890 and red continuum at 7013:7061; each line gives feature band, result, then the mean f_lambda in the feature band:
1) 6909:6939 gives -0.01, 14.5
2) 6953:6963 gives 0.01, 14.2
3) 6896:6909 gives -0.01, 14.7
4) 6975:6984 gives 0.02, 14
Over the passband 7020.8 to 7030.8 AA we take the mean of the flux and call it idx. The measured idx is 13.9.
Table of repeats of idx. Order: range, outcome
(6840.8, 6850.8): 14.4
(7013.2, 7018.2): 13.9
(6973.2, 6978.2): 14.4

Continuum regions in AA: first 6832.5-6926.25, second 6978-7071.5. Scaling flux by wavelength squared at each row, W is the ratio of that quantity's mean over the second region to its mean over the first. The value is 1.0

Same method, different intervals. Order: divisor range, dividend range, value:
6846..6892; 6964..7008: 1.01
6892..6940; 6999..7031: 0.98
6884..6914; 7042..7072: 1.01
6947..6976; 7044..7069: 1.02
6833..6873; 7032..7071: 1.02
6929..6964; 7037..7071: 1.01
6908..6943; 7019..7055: 1.00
